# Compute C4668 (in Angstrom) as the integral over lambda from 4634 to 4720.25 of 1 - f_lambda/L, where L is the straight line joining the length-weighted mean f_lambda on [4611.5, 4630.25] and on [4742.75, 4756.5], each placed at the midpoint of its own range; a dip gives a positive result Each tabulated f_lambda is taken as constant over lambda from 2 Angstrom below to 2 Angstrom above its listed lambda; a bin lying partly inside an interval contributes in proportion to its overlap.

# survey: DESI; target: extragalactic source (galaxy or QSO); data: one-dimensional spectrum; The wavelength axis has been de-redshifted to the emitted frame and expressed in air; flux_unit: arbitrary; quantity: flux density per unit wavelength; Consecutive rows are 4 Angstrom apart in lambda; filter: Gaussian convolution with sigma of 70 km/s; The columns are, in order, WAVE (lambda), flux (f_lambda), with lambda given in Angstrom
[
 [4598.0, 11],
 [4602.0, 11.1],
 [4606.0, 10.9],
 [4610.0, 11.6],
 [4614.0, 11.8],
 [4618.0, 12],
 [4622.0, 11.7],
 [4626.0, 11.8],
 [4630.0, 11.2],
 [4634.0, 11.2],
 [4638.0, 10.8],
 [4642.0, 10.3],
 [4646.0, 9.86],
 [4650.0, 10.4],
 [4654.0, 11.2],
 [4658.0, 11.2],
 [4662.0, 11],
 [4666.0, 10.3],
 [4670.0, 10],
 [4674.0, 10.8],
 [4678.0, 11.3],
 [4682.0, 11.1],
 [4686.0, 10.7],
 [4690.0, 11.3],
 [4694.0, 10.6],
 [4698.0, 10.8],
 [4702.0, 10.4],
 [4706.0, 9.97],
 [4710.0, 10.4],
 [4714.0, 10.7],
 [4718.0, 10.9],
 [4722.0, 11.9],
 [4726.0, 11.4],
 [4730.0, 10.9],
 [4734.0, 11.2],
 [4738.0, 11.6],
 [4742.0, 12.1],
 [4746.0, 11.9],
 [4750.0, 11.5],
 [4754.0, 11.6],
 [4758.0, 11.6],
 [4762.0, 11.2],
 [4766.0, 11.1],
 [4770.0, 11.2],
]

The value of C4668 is 7.7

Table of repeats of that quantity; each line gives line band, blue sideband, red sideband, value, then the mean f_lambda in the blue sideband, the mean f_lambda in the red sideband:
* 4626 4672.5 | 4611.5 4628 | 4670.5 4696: 2.7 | 11.8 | 10.9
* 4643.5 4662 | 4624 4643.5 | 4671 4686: 0.6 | 11.1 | 10.9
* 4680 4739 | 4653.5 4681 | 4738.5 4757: 2.1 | 10.8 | 11.8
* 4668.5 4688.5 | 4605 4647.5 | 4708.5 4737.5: 0.6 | 11.2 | 11.1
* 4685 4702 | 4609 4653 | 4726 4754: 0.8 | 11.1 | 11.5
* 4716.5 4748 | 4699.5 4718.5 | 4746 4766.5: -1.6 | 10.4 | 11.5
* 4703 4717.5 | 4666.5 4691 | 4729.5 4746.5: 1.0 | 10.8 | 11.6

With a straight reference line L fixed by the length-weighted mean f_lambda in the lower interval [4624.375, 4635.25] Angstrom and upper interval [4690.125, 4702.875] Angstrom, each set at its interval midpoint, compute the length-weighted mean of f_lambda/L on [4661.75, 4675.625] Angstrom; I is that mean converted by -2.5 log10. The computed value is 0.06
